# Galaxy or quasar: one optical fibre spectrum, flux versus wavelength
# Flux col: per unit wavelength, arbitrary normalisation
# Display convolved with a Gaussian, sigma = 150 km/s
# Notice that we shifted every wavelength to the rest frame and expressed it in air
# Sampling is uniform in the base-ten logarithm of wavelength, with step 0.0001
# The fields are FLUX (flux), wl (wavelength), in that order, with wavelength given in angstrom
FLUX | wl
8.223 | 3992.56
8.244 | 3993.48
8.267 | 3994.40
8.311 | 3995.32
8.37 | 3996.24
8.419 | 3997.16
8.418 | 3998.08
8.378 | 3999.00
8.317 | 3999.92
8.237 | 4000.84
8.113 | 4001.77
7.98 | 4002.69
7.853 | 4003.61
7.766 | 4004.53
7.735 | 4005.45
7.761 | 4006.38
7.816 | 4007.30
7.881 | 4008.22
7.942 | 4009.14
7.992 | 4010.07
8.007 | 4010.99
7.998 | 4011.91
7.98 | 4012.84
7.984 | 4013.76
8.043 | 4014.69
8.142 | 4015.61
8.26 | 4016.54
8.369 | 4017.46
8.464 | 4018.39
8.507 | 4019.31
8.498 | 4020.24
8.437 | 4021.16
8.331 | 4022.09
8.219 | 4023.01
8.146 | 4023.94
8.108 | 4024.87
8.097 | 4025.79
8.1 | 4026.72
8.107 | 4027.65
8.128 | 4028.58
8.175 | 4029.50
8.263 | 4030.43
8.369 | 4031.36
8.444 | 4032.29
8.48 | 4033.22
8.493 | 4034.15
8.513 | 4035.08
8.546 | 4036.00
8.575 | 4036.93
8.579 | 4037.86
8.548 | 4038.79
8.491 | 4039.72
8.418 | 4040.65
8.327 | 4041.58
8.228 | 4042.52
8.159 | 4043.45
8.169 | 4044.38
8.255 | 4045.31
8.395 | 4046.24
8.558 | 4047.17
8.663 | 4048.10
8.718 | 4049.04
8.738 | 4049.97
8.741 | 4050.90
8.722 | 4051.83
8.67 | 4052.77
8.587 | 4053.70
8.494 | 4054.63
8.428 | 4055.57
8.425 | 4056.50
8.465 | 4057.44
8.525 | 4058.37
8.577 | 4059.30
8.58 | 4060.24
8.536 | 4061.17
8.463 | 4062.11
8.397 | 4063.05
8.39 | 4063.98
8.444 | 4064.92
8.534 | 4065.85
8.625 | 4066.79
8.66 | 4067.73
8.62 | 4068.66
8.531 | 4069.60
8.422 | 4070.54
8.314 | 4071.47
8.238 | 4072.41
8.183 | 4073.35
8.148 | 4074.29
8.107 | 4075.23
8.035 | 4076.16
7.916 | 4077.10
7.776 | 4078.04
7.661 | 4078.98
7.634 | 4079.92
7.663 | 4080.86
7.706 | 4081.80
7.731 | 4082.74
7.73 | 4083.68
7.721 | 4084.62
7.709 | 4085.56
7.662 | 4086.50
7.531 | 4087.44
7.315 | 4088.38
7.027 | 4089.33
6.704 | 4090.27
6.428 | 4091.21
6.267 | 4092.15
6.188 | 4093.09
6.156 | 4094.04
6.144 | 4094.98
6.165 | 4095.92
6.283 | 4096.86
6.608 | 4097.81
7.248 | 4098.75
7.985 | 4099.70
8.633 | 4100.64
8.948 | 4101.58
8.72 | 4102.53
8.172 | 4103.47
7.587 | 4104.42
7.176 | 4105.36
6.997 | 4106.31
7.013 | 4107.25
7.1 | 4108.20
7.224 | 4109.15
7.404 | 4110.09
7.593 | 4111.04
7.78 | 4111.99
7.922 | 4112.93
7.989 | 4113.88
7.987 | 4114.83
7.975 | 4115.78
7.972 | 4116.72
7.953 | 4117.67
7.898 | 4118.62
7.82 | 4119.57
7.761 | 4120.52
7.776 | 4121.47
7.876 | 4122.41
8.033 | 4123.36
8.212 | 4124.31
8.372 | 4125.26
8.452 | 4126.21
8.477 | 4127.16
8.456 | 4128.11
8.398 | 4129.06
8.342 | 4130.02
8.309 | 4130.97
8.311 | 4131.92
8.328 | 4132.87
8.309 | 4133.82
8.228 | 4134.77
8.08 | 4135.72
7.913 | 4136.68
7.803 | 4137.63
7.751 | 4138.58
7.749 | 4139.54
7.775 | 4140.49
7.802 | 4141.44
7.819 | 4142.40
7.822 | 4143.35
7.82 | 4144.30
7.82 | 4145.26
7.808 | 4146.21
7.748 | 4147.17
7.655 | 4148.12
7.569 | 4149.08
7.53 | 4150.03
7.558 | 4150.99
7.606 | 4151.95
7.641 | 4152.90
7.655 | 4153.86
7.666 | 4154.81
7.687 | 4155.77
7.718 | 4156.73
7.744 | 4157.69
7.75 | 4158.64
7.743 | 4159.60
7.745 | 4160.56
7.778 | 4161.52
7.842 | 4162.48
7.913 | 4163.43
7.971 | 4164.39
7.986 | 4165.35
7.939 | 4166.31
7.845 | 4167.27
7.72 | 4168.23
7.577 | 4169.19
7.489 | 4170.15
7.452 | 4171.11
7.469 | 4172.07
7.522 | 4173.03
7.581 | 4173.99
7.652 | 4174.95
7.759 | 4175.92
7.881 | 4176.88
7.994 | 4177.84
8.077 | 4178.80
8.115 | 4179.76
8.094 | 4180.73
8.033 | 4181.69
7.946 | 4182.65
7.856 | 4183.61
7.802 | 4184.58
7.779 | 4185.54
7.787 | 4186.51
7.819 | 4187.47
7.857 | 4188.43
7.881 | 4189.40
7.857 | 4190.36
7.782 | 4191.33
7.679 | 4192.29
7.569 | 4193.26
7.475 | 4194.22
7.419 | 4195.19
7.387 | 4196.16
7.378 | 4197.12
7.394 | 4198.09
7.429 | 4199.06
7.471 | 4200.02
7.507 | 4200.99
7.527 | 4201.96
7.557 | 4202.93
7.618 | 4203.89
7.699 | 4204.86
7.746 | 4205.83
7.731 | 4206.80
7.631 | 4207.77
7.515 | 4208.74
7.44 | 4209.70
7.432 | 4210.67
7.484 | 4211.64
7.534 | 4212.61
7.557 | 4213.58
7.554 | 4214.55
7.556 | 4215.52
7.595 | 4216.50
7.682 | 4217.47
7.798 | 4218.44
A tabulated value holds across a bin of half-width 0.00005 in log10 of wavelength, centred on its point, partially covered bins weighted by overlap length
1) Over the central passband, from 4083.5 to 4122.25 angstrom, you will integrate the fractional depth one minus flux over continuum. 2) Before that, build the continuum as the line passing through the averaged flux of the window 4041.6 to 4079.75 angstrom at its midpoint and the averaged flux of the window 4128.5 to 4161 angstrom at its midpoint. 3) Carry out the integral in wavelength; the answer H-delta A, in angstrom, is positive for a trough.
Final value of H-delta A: 3.33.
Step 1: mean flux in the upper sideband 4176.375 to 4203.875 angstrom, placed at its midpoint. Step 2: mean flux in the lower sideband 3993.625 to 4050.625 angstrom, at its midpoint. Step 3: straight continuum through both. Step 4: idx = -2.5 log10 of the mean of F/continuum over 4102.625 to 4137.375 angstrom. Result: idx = 0.00 mag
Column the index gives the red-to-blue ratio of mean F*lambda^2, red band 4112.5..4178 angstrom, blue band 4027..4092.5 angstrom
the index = 1.0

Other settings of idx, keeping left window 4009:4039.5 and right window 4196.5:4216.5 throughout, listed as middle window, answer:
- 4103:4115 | 0.06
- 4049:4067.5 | -0.05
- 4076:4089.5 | 0.05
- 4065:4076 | -0.04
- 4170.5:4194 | -0.02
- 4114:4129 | -0.03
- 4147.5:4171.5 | 0.00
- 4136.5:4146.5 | 0.00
